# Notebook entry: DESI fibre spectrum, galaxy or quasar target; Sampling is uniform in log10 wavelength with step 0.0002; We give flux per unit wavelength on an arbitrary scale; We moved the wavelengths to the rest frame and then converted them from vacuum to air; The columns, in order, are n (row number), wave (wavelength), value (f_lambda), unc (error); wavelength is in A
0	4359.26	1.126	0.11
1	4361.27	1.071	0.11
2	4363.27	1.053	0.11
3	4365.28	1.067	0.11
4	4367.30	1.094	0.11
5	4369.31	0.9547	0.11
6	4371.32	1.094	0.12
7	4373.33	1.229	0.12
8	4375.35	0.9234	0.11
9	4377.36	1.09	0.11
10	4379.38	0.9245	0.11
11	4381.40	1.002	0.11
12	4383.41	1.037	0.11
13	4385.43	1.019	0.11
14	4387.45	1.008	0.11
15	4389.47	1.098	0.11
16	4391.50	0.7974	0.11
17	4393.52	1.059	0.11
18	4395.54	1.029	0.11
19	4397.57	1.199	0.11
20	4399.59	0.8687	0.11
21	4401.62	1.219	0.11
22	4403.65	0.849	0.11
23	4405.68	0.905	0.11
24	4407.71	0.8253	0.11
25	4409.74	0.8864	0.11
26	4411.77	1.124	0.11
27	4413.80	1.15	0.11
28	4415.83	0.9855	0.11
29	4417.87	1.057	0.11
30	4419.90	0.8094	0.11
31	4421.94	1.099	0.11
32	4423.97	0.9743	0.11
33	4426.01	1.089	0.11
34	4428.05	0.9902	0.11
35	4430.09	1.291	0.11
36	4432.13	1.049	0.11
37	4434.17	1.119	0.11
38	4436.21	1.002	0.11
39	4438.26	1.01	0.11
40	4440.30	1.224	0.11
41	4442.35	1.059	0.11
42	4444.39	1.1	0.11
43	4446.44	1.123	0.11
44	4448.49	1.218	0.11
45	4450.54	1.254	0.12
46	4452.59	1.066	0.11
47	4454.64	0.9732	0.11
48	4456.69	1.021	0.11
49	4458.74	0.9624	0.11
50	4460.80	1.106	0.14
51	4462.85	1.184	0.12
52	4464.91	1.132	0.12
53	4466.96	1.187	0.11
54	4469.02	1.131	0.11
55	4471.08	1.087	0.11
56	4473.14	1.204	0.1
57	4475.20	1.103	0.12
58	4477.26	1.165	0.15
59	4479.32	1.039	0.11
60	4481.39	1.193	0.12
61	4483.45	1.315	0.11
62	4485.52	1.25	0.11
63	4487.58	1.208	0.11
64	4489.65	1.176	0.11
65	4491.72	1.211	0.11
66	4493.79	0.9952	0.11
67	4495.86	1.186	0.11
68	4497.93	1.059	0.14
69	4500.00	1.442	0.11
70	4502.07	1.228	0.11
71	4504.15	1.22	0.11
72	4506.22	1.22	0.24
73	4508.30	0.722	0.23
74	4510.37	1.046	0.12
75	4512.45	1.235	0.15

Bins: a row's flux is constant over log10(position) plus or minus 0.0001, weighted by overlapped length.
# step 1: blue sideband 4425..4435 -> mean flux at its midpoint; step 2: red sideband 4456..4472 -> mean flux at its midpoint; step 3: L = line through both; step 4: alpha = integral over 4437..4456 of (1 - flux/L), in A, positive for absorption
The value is -0.1 A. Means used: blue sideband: 1.11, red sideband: 1.1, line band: 1.11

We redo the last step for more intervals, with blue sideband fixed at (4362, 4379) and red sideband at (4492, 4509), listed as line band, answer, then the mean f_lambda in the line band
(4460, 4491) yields -1.0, 1.17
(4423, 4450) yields 0.1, 1.1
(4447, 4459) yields 0.2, 1.09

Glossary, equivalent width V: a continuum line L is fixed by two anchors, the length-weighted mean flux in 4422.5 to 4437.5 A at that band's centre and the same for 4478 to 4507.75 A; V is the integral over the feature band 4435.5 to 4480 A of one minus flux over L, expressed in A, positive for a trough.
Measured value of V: 0.6 A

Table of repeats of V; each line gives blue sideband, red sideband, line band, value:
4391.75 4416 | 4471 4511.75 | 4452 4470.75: 0.31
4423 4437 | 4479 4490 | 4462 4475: 0.20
